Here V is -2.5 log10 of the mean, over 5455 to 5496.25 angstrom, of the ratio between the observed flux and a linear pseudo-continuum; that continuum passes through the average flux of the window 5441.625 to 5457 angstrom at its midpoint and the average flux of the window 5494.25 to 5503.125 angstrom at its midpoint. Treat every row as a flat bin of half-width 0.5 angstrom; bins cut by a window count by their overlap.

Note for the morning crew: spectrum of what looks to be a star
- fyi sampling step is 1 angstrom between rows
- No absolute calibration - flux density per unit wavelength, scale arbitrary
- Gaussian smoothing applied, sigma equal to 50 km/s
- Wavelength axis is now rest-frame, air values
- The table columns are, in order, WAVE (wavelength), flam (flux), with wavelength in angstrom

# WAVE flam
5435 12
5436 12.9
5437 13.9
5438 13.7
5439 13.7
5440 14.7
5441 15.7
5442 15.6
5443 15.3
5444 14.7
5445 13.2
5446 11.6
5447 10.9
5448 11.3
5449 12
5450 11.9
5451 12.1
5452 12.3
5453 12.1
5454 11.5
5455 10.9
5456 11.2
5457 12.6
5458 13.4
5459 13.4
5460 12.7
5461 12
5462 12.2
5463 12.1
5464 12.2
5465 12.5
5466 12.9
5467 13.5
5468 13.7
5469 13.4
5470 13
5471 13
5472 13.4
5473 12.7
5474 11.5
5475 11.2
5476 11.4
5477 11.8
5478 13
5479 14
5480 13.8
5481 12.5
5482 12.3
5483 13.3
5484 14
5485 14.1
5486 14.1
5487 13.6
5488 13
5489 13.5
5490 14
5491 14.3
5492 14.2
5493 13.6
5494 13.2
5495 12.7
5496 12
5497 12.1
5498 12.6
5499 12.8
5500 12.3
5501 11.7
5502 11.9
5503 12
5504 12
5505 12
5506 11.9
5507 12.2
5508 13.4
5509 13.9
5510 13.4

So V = -0.05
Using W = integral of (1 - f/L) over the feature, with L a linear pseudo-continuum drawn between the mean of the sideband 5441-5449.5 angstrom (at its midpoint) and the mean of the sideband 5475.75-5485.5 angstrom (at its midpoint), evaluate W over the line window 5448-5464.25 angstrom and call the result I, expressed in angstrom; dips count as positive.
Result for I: 1.28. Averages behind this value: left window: 13.2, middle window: 12.1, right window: 13.1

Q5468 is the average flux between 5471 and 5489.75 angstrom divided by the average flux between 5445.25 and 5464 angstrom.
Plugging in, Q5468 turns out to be 1.1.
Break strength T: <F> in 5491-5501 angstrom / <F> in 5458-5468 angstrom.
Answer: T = 1.01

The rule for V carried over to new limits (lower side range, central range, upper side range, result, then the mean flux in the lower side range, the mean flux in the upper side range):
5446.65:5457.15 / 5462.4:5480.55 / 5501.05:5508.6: -0.075 mag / 11.7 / 12.2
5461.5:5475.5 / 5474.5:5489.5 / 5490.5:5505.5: -0.033 mag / 12.7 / 12.6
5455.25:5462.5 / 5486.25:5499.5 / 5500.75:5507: -0.098 mag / 12.4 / 11.9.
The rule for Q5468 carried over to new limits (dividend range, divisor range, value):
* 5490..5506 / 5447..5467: 1.04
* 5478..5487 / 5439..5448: 0.98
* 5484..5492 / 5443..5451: 1.11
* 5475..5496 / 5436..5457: 1.03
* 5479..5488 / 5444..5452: 1.12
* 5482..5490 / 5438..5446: 0.94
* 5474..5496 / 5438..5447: 0.93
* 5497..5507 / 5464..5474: 0.93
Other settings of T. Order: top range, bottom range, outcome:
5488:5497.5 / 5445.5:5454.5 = 1.13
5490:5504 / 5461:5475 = 1.00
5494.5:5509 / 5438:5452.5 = 0.93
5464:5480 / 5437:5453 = 0.96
